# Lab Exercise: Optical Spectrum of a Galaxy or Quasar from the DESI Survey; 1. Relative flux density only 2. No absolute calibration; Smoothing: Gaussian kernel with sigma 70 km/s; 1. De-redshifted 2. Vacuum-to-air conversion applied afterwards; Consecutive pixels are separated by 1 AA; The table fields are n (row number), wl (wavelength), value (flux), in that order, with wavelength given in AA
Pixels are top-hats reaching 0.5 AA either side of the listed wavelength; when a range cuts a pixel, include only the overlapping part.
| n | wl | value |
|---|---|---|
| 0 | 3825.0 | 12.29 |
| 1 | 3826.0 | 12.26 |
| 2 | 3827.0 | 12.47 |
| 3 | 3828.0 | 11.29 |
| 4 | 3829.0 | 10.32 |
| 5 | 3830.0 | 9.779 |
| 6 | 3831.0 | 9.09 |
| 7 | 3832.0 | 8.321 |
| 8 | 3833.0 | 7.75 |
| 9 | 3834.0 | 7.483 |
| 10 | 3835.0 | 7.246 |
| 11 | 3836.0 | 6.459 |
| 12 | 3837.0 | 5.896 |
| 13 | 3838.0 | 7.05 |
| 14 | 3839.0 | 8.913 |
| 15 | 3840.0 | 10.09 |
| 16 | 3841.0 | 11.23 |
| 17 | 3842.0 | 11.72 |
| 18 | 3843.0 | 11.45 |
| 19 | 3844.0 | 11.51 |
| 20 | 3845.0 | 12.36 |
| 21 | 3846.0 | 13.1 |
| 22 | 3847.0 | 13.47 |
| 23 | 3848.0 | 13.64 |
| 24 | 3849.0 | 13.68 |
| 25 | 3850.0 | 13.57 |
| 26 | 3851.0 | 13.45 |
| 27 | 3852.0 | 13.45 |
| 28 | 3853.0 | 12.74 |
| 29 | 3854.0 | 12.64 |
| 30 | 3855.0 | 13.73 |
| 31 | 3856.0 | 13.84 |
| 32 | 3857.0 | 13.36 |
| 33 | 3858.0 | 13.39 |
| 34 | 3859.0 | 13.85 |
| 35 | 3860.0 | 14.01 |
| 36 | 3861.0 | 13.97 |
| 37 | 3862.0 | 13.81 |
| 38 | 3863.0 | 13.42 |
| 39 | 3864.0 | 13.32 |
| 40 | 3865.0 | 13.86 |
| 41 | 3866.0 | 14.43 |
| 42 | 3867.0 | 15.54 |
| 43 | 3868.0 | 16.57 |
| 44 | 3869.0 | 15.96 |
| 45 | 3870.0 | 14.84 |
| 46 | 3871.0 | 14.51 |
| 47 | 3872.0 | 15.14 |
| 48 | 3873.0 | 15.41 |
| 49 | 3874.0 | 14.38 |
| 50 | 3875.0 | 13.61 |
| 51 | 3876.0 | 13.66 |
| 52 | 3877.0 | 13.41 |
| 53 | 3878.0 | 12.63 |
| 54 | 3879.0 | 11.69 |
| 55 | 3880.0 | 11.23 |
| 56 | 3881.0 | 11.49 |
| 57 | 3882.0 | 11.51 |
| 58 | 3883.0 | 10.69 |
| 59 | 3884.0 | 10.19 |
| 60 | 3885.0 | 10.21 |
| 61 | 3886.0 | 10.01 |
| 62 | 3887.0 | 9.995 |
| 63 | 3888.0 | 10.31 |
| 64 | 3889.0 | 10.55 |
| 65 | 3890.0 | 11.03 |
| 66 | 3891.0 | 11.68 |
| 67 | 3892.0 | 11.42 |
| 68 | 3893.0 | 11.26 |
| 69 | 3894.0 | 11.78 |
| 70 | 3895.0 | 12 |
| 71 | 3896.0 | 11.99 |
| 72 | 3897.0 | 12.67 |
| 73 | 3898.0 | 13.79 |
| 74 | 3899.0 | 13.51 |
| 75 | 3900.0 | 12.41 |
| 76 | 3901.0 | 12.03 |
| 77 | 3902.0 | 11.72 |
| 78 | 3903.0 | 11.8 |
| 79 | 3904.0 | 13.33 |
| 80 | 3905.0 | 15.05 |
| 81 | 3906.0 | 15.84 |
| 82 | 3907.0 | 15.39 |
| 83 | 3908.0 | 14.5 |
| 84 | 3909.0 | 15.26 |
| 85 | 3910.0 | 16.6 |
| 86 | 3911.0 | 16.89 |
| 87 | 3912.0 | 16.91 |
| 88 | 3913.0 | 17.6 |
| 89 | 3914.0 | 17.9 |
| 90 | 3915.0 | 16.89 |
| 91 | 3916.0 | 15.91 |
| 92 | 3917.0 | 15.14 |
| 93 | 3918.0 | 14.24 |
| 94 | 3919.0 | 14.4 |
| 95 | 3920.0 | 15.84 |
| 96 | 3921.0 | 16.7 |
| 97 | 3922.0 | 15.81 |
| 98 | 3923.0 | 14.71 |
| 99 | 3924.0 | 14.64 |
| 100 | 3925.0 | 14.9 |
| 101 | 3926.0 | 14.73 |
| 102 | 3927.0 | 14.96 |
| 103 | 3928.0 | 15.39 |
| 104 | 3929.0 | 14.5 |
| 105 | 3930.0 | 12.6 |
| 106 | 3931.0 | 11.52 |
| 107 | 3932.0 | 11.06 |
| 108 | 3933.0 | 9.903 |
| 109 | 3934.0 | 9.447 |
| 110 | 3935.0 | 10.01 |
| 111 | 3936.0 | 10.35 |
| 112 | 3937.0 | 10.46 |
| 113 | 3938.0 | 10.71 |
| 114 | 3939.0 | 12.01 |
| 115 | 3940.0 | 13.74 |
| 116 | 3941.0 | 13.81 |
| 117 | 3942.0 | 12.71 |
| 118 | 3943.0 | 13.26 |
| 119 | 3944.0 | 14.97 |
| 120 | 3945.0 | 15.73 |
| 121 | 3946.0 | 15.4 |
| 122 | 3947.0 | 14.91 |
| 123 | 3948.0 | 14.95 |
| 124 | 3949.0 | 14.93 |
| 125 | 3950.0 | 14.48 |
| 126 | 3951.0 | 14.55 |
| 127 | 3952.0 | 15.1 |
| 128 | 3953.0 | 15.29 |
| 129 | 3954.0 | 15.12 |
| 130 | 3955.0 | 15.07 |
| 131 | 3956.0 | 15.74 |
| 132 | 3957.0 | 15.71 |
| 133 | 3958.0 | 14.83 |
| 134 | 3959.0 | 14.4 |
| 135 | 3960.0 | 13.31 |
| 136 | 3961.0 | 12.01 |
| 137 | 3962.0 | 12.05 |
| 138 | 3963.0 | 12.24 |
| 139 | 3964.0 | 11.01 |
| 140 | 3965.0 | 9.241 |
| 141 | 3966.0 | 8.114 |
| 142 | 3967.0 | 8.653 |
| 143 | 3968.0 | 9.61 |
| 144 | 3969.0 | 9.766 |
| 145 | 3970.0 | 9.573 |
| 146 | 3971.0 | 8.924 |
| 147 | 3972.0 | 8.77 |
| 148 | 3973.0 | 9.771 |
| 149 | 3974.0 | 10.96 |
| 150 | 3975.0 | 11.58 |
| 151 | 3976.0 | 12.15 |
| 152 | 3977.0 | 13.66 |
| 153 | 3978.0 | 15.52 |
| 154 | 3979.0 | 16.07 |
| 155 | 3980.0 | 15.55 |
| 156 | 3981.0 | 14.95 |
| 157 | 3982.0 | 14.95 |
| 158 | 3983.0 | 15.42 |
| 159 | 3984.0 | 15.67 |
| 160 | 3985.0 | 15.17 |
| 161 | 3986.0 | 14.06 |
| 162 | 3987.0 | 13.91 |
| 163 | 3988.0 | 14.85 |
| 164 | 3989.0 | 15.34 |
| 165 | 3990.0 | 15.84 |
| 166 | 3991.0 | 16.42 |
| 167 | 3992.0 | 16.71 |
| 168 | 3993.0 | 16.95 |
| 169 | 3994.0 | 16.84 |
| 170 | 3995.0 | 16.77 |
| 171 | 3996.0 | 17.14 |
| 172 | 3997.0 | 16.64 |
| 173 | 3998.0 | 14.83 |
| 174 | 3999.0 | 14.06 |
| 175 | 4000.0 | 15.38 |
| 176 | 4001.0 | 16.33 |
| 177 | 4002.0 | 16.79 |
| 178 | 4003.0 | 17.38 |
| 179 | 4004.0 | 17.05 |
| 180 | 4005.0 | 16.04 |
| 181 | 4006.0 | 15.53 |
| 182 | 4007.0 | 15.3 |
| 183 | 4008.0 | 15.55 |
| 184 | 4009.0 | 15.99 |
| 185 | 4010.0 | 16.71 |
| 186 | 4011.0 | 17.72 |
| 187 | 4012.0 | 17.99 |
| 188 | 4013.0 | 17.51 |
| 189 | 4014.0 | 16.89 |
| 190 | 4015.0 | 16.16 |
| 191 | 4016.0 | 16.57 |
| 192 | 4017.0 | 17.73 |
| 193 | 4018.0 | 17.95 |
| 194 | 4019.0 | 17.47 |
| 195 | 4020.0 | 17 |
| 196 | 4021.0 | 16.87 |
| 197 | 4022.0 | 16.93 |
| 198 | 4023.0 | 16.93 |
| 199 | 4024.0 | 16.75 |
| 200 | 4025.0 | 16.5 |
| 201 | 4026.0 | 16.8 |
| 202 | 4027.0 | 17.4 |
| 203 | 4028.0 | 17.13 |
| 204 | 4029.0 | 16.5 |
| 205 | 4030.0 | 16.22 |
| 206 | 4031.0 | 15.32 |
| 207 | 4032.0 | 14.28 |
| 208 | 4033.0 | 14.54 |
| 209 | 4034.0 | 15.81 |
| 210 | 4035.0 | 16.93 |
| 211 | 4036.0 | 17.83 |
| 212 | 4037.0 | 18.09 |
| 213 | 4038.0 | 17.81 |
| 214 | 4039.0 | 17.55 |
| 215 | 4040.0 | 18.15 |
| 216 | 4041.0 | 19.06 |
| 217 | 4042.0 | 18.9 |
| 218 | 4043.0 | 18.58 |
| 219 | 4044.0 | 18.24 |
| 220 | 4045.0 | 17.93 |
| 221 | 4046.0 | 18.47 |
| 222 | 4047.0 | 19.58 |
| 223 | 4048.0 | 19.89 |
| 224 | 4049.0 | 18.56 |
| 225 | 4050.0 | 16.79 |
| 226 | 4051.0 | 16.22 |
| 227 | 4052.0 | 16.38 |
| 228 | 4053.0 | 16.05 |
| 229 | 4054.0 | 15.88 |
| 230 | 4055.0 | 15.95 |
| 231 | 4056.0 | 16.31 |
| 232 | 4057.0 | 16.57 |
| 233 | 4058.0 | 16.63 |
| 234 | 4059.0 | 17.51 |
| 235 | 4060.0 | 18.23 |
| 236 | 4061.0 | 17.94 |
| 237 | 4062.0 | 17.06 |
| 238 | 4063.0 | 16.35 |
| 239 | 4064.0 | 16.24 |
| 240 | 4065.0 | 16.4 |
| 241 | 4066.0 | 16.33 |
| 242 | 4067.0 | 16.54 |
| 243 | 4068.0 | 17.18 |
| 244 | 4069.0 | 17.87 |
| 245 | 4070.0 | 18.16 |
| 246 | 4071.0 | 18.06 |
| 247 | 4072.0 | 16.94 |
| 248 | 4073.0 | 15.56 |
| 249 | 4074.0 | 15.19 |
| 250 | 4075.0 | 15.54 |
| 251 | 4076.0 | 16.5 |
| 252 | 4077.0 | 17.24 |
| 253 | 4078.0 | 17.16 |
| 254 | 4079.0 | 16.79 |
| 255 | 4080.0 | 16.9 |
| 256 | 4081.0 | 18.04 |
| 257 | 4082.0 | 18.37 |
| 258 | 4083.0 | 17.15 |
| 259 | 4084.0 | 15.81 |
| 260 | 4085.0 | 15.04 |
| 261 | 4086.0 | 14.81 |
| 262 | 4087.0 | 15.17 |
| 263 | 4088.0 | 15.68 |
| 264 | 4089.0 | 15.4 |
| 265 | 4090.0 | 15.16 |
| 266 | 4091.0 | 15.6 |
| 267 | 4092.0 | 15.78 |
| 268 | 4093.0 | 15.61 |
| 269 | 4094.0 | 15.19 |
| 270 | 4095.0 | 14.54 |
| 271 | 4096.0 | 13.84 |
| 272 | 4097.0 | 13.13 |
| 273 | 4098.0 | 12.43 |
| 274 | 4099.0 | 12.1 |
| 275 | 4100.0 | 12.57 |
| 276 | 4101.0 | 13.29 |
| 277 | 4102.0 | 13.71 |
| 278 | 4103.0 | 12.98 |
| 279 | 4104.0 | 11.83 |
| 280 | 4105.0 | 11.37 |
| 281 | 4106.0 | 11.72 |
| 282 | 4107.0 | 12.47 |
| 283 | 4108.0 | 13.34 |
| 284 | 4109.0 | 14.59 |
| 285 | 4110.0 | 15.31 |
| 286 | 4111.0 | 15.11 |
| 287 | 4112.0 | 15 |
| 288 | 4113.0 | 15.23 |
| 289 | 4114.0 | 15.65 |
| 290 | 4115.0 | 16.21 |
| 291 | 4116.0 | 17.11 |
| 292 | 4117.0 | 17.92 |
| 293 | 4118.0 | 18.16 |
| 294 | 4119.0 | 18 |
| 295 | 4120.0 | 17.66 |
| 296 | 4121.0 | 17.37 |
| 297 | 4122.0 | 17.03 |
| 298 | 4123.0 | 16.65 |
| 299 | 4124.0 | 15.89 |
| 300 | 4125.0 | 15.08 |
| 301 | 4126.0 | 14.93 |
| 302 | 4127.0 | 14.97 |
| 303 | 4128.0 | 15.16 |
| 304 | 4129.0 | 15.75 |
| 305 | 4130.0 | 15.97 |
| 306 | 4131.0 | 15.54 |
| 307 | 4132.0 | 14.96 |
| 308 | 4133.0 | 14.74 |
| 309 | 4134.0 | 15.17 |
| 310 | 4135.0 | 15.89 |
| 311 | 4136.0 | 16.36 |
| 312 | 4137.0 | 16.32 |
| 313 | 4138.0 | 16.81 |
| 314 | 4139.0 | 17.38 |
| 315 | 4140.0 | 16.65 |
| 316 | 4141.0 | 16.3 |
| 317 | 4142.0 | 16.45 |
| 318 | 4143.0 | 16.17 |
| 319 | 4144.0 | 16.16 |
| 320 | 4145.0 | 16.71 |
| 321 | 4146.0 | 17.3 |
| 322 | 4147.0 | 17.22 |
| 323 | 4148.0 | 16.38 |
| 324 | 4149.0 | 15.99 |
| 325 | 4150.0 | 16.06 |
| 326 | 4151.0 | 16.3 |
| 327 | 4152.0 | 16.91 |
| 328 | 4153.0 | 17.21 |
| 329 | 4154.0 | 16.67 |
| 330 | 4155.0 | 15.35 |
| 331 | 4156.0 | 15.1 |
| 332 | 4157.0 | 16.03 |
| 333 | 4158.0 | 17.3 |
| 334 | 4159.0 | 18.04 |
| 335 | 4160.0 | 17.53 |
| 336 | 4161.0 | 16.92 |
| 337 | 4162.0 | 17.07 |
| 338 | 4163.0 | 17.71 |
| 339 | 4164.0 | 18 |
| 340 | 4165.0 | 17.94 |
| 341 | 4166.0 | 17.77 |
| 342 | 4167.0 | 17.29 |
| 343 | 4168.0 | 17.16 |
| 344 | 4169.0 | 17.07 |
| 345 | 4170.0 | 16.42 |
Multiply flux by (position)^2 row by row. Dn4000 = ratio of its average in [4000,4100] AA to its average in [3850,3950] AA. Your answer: 1.3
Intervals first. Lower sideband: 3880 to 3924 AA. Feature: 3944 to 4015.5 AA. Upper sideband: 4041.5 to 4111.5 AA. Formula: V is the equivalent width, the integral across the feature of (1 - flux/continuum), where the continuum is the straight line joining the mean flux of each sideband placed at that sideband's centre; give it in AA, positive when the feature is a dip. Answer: 0.6 AA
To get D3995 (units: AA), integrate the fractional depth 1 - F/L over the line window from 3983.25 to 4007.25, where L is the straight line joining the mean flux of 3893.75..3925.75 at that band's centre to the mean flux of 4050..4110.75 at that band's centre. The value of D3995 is -1.21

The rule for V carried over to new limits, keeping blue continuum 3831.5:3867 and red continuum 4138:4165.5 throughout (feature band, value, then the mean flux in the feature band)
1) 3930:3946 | 1.43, 12.1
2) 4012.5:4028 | -2.55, 17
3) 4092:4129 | 2.93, 14.8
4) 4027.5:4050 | -3.87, 17.5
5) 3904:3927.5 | -4.95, 15.6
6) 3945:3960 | -1.65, 15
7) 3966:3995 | 1.14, 13.5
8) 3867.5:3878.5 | -2.11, 14.6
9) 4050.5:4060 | -0.81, 16.5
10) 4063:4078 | -1.22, 16.7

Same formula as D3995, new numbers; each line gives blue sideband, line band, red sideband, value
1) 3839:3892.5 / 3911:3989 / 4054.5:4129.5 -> 1.7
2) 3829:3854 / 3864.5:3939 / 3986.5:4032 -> -4.3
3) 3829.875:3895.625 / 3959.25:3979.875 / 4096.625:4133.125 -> 3.1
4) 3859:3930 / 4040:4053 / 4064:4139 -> -2.6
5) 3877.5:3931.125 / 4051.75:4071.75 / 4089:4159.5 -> -2.6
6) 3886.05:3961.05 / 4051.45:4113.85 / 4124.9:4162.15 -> 0.0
